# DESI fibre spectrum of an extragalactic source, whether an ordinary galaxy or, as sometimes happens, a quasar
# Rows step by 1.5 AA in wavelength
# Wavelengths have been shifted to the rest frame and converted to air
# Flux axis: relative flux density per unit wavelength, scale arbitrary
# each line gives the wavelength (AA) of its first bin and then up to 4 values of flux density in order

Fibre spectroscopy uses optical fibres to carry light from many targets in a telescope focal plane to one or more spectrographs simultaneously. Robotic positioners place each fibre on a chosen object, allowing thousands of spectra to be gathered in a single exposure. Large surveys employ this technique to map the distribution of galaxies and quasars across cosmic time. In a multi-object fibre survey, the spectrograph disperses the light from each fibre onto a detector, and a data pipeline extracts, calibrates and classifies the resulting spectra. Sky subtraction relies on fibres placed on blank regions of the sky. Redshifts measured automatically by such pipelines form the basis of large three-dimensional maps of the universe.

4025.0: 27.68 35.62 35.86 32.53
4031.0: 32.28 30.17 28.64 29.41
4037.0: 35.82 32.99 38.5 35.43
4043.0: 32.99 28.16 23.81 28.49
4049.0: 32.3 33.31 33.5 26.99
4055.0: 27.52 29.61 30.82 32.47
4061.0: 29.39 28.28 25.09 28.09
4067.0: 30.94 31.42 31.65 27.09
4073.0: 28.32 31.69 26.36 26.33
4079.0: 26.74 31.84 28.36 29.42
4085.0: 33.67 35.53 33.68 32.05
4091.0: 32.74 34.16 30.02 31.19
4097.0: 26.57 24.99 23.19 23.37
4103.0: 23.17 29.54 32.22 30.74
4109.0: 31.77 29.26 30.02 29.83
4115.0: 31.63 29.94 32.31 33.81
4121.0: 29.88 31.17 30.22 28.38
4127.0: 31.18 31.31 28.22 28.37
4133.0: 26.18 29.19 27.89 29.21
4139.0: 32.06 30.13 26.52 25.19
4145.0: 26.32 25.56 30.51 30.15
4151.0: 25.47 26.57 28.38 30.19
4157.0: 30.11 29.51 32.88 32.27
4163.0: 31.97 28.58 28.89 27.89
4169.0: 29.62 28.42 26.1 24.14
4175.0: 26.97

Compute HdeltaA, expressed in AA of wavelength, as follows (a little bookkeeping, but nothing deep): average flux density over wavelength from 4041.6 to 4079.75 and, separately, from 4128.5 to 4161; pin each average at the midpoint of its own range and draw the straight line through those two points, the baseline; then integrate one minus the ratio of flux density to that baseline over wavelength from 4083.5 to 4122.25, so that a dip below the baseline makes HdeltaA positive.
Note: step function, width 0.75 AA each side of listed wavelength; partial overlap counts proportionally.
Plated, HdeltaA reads -1.6 AA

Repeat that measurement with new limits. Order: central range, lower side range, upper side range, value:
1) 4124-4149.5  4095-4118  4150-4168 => 0.4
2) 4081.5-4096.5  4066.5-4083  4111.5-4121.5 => -1.1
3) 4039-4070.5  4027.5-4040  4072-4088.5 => 1.0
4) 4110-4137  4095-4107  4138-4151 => -2.4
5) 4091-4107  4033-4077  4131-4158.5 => 0.6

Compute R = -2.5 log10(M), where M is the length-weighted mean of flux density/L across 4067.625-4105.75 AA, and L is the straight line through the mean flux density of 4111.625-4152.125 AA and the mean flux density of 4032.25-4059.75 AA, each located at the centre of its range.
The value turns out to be 0.03 mag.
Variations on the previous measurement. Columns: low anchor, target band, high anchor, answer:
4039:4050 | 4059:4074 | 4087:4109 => 0.05 mag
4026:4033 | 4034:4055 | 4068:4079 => 0.01 mag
